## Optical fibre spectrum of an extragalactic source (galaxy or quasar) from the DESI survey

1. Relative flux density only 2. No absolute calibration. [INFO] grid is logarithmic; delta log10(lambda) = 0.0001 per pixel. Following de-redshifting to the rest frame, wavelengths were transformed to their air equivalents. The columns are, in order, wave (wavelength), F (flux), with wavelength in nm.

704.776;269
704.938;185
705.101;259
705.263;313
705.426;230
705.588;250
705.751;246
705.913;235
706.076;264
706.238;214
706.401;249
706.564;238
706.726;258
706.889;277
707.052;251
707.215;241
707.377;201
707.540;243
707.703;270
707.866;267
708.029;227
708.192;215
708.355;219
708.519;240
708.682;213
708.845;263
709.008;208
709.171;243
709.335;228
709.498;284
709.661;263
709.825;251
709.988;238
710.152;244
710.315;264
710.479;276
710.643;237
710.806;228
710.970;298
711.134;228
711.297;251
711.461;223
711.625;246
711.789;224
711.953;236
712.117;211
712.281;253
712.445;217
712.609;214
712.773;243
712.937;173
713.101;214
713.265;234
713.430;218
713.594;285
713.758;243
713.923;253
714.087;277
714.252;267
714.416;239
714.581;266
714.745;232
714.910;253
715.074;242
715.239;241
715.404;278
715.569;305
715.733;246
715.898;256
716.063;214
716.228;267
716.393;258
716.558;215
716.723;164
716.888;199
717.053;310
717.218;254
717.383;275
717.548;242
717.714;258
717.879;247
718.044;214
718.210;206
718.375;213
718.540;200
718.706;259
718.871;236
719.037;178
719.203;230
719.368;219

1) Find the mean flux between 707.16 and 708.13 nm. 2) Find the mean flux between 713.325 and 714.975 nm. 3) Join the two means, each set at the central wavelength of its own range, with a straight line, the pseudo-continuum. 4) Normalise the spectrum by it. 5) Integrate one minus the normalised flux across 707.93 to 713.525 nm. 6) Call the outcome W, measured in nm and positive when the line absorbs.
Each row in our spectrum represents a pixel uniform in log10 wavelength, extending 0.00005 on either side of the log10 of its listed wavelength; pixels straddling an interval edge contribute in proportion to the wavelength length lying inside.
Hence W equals 0.237 nm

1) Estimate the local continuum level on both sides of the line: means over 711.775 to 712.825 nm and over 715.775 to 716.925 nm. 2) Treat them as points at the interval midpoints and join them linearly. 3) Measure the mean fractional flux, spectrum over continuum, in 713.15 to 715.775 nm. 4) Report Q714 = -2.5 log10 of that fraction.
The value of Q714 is -0.12 mag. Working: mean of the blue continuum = 228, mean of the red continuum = 226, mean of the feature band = 255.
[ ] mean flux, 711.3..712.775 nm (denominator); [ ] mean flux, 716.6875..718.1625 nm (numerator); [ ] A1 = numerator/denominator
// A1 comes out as 1.1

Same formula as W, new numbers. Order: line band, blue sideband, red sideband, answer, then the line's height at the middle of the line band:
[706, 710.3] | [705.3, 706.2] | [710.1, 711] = 0.145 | 251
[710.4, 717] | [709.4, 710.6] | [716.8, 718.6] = 0.211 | 249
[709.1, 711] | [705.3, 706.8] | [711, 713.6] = -0.151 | 235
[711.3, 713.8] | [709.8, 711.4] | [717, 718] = 0.242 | 254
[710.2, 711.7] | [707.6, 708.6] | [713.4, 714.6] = -0.012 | 248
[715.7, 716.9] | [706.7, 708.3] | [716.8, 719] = 0.054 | 239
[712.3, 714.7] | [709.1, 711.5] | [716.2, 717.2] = 0.037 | 243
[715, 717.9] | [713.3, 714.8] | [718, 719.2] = -0.187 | 234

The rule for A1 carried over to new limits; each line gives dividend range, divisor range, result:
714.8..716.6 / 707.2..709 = 1.08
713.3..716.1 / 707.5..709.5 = 1.07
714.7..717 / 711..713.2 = 1.06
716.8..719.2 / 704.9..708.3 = 0.96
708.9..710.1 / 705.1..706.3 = 0.98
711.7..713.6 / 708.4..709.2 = 0.97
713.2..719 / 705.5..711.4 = 1.00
